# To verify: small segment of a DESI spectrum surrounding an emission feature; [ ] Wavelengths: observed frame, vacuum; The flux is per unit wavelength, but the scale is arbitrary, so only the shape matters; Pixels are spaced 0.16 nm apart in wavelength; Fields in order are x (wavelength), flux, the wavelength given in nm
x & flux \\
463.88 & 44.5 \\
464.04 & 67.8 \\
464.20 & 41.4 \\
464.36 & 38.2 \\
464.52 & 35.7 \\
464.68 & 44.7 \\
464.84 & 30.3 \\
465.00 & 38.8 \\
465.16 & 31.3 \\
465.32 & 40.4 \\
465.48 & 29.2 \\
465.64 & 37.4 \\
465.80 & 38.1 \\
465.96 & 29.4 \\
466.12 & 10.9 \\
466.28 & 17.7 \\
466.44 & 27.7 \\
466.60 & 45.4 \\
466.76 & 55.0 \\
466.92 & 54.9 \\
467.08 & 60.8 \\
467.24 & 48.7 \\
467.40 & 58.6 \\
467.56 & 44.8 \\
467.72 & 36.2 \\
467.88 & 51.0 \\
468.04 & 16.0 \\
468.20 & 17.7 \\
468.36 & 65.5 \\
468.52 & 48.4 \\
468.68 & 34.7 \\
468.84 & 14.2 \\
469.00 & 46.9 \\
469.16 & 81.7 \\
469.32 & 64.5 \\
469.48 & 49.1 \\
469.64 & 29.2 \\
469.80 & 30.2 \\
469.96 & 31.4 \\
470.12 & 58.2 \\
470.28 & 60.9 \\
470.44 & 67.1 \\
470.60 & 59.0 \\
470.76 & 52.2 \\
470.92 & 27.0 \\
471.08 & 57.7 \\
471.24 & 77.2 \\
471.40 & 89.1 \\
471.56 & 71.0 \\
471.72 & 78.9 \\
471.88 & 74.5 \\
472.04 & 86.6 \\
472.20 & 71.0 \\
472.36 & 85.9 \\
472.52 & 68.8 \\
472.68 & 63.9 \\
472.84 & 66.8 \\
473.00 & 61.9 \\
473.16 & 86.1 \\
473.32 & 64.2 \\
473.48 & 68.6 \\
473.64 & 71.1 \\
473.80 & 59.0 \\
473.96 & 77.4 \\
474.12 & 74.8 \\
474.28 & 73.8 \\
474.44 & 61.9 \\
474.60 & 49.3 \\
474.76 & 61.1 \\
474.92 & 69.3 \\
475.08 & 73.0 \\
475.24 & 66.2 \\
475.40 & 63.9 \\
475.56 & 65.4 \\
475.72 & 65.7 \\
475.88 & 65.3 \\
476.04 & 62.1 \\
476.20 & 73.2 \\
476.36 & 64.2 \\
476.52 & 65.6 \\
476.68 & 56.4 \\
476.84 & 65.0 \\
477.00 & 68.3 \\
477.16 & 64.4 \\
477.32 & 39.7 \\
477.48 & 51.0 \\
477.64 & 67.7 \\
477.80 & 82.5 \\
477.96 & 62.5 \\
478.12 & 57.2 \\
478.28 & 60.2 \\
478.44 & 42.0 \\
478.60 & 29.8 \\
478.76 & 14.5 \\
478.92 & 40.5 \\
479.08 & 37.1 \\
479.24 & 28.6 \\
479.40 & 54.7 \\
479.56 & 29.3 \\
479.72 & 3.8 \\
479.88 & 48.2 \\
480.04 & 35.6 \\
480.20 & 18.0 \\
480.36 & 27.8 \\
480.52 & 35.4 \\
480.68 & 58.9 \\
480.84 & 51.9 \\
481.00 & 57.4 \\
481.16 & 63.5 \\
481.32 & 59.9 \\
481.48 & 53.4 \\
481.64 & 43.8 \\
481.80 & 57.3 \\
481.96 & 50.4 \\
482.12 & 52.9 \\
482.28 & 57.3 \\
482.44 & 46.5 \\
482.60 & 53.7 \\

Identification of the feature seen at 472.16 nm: Ly-alpha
